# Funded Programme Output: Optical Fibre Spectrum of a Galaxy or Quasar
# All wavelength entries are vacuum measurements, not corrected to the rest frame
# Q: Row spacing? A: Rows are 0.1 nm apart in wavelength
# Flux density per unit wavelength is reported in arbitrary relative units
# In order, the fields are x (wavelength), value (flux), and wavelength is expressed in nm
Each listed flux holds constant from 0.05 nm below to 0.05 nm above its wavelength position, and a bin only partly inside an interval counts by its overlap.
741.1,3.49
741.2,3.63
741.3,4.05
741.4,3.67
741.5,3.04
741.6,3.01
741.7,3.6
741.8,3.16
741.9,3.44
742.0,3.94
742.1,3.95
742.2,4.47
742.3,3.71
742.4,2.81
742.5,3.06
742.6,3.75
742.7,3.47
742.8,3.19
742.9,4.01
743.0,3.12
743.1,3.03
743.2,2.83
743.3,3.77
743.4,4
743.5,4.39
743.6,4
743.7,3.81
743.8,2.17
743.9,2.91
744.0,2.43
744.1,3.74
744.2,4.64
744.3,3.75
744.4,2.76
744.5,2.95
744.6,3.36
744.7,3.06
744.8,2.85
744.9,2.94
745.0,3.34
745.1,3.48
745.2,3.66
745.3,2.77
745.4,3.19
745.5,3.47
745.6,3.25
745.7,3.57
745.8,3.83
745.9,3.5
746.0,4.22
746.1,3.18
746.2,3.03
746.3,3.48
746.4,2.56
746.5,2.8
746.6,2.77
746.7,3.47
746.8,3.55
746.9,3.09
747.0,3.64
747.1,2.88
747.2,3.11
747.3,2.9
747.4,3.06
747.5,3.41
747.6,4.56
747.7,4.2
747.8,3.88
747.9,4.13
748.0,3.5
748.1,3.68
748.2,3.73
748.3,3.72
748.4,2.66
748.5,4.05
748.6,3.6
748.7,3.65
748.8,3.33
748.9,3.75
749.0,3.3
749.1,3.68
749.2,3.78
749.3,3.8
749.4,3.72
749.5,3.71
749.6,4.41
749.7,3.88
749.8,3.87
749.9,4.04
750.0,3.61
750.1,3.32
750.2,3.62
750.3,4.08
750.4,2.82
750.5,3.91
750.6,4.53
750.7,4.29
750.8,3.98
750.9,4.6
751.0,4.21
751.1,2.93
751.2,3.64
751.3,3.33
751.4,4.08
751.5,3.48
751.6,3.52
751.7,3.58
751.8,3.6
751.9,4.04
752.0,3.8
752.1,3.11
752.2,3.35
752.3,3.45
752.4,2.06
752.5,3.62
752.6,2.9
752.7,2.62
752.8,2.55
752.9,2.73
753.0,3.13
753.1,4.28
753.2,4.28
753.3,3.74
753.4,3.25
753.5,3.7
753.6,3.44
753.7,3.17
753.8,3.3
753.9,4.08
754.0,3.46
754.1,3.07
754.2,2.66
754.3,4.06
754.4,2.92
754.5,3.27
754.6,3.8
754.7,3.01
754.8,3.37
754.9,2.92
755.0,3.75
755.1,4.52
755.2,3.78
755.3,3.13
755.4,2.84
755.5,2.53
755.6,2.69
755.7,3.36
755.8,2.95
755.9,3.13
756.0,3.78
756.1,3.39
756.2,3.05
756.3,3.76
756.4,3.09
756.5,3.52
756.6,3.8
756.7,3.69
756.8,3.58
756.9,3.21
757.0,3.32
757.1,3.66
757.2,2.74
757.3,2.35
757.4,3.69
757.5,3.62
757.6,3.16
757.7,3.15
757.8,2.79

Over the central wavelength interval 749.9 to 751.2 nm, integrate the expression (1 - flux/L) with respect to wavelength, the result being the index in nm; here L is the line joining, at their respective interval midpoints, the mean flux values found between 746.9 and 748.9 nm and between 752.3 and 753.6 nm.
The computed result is -0.16 nm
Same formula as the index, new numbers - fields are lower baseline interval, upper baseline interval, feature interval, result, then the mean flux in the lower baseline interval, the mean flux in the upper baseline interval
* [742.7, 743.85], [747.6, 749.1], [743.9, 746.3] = 0.146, 3.48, 3.69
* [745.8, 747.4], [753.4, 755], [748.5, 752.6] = -0.470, 3.23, 3.36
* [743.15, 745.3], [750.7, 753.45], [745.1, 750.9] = -0.252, 3.36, 3.49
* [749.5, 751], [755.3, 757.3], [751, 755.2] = 0.211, 3.93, 3.24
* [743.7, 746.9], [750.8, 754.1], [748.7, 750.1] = -0.150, 3.25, 3.47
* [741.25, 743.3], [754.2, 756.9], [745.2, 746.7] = 0.071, 3.47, 3.36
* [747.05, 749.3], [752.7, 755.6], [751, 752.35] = -0.042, 3.58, 3.36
